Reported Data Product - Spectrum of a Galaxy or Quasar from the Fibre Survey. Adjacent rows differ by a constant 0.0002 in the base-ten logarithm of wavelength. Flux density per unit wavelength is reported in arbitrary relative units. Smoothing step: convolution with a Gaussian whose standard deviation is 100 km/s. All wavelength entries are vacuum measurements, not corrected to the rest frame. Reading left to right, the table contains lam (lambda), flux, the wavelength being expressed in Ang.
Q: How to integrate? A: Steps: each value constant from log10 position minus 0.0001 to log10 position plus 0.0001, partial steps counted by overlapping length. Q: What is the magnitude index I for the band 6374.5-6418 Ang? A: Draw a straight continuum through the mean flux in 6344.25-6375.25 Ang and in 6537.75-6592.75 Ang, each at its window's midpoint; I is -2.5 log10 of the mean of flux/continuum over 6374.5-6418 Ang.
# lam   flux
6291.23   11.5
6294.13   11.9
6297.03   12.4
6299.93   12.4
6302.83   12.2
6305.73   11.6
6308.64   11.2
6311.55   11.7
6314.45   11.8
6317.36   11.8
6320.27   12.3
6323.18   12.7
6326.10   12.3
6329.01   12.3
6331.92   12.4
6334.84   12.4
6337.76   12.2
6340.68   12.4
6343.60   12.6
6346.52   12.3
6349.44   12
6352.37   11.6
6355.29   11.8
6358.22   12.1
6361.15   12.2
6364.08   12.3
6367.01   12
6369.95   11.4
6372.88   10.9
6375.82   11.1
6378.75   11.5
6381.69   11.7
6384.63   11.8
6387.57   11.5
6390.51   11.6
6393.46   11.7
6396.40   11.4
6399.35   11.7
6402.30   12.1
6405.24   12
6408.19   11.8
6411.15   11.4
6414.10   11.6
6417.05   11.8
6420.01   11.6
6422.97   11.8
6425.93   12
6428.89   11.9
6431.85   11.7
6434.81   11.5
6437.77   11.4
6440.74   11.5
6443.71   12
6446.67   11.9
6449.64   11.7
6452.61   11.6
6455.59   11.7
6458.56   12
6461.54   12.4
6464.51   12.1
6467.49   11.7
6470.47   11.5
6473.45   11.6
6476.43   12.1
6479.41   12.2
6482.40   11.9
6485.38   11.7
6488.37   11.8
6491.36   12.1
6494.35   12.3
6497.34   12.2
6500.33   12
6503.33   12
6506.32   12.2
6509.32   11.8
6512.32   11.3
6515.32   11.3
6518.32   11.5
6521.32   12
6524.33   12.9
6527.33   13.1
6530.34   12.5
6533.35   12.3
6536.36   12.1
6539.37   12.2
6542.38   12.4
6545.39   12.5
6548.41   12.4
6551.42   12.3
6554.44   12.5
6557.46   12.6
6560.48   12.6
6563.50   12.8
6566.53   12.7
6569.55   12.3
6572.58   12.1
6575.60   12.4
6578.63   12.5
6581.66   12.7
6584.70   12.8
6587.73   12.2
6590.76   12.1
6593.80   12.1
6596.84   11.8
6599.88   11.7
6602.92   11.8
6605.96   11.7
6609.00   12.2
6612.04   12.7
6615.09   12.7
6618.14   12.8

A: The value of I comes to 0.03 mag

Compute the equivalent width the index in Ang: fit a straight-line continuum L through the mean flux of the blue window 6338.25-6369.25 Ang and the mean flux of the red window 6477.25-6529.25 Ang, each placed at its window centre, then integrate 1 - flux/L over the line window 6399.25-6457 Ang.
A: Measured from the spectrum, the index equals 1.6 Ang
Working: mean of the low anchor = 12.1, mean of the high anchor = 12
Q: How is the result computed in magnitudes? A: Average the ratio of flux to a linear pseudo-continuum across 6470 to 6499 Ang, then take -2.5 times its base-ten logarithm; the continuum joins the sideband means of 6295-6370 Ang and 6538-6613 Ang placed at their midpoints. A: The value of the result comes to 0.03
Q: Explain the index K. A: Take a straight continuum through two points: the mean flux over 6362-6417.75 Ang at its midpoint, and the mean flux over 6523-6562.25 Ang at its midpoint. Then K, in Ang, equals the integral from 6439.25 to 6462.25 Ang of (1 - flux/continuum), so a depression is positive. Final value 0.3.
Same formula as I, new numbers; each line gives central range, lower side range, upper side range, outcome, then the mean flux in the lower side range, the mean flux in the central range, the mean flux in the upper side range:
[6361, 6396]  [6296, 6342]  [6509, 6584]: 0.05 mag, 12.1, 11.6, 12.3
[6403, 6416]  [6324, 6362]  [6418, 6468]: 0.02 mag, 12.2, 11.7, 11.8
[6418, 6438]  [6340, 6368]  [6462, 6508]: 0.03 mag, 12.1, 11.7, 12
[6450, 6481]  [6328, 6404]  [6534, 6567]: 0.03 mag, 11.9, 11.9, 12.5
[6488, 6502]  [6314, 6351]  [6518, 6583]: 0.03 mag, 12.3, 12.1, 12.4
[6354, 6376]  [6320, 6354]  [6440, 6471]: 0.04 mag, 12.3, 11.8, 11.8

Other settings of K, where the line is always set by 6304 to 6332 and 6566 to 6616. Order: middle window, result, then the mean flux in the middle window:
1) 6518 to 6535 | -0.35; 12.4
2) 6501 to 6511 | 0.15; 12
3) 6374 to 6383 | 0.48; 11.4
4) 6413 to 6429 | 0.41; 11.8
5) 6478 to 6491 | 0.25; 11.9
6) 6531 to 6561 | -0.44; 12.4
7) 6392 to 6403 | 0.34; 11.7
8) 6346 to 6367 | 0.00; 12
